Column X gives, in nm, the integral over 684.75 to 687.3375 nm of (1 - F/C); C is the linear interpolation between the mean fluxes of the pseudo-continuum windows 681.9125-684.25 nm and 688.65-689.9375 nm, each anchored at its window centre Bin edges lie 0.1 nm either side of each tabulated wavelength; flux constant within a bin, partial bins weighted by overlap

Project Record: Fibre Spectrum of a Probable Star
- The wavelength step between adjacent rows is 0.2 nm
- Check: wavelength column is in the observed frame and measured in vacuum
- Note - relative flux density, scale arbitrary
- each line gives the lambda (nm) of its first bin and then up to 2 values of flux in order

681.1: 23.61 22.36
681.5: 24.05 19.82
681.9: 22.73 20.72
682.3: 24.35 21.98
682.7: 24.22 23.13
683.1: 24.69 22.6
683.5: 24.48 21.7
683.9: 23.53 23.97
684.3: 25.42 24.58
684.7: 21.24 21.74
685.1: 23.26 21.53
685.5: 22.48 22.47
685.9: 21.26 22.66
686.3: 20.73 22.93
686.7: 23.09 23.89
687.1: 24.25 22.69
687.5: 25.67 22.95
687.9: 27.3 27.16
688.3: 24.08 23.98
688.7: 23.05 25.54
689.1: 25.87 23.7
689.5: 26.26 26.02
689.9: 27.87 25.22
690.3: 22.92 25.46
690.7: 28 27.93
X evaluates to 0.191 nm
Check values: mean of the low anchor 23.2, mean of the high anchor 25.5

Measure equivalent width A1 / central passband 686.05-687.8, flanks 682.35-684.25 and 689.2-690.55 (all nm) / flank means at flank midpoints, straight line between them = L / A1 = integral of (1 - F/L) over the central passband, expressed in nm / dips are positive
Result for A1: 0.09 nm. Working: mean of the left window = 23.4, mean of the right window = 25.3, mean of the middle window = 23.2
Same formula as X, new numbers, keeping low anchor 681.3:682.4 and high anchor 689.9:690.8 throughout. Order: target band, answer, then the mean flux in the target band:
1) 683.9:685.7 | 0.035 nm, 23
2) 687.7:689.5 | -0.003 nm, 25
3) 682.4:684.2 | -0.036 nm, 23.4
